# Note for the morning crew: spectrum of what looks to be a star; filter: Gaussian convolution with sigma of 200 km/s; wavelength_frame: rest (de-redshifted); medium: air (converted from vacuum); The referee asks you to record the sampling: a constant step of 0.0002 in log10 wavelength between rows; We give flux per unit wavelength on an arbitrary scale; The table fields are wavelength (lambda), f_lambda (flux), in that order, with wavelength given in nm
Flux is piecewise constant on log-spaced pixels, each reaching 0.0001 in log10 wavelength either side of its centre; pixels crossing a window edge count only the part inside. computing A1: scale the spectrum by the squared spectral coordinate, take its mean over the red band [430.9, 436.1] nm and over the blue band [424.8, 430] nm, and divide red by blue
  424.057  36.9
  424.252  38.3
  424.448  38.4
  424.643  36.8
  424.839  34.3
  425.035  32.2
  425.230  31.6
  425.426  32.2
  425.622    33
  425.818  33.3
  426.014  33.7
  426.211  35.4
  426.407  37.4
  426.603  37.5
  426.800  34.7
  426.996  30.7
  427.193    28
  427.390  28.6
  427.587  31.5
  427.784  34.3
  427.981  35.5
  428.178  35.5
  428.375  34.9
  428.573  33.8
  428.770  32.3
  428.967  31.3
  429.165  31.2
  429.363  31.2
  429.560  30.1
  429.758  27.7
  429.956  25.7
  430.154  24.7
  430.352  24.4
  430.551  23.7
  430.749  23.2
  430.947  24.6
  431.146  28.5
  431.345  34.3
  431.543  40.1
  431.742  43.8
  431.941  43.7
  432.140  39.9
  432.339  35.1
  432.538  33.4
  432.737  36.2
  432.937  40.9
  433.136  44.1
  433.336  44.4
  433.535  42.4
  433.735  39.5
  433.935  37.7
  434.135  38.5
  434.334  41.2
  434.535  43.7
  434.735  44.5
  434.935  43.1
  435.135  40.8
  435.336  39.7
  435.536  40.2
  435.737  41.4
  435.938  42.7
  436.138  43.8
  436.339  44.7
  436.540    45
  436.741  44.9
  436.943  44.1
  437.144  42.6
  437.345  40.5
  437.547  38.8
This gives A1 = 1.25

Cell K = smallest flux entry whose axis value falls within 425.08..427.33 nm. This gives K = 28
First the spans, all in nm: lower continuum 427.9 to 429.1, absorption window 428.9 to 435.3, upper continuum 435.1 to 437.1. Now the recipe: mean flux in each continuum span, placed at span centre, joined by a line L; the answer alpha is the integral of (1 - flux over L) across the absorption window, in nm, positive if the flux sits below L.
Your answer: 0.46 nm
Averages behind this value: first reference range 33.8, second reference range 42.8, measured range 35.5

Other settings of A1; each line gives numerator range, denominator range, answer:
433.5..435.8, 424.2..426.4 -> 1.24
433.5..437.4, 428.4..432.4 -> 1.37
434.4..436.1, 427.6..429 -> 1.28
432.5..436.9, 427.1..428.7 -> 1.31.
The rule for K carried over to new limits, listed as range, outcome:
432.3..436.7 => 33.4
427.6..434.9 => 23.2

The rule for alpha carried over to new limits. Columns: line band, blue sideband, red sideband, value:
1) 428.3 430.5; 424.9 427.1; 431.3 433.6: 0.44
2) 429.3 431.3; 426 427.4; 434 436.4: 0.57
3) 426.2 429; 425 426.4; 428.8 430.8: -0.25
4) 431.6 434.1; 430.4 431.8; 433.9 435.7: -0.32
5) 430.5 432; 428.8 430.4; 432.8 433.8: 0.09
